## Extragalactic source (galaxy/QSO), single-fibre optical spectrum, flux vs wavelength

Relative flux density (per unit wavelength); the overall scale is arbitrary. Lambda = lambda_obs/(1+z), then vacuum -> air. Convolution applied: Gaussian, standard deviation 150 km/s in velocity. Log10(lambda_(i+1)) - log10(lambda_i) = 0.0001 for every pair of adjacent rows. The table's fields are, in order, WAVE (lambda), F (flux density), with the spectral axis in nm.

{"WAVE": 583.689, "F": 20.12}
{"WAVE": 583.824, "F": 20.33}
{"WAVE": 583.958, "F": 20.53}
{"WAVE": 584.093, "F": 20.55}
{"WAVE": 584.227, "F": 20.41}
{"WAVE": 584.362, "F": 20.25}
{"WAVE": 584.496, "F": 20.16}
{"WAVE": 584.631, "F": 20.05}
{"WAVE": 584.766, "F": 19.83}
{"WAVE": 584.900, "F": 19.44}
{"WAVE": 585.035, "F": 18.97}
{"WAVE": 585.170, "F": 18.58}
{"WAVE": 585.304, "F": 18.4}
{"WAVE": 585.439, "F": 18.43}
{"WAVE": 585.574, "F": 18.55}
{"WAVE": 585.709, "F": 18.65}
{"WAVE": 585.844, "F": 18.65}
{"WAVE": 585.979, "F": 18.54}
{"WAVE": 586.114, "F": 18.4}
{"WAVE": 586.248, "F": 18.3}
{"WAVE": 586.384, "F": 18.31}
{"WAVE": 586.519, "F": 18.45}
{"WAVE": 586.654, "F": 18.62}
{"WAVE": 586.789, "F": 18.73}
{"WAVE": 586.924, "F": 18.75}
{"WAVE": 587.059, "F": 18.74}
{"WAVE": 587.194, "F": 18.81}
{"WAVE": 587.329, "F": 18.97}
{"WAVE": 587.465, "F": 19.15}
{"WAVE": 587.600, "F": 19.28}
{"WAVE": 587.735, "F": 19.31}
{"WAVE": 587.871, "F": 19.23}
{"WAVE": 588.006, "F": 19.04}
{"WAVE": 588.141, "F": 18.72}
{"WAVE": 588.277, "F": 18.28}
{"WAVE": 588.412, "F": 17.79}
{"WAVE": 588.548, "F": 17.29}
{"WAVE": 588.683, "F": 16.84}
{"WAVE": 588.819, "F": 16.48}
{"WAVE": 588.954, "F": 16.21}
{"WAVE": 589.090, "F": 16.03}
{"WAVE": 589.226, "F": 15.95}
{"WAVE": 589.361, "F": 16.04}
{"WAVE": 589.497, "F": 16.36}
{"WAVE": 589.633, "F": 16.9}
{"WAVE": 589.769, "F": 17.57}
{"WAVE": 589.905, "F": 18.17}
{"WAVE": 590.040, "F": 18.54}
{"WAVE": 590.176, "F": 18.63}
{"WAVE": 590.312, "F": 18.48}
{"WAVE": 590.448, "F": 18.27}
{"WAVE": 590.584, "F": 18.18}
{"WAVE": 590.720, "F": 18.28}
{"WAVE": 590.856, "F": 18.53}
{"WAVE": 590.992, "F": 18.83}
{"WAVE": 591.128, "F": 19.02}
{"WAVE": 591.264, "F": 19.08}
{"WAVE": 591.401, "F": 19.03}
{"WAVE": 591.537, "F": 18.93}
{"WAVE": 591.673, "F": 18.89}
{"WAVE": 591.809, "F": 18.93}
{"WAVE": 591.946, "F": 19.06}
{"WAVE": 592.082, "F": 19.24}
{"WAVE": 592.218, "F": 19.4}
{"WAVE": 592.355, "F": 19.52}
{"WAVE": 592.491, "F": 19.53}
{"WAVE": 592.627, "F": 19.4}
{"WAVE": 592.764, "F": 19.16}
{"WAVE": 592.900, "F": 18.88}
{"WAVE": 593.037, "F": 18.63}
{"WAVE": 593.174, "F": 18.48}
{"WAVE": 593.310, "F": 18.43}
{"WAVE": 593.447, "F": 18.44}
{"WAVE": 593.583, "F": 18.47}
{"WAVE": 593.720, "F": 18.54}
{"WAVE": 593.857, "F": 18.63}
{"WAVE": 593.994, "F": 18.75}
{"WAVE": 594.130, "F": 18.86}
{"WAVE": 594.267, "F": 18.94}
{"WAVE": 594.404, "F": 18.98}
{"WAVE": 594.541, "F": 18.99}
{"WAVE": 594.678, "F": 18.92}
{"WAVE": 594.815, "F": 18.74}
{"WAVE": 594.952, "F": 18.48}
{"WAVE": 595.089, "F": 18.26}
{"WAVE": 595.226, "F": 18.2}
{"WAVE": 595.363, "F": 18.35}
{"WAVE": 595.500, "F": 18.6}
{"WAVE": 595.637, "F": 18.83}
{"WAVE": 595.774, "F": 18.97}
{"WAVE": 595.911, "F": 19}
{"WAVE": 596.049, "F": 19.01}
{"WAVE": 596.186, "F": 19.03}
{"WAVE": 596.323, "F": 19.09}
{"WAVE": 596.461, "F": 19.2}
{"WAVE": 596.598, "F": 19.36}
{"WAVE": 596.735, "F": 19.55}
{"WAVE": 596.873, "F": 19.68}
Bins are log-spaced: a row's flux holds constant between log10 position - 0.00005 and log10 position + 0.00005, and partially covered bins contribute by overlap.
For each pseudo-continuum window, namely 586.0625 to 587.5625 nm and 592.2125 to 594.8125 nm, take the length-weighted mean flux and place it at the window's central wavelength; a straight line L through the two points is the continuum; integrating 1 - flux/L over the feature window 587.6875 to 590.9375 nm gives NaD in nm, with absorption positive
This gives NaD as 0.181 nm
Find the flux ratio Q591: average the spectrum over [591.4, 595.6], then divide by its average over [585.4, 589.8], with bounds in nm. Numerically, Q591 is 1.0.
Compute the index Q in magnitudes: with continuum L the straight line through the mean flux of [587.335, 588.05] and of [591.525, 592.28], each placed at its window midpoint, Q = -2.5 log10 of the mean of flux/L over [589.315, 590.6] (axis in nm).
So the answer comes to 0.08 mag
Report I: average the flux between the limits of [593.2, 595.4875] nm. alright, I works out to 18.6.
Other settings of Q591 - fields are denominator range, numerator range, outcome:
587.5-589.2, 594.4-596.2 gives 1.05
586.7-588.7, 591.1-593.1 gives 1.03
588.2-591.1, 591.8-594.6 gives 1.08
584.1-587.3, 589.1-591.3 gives 0.94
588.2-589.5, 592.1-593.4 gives 1.14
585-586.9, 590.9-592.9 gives 1.03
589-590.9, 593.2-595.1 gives 1.07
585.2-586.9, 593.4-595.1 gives 1.01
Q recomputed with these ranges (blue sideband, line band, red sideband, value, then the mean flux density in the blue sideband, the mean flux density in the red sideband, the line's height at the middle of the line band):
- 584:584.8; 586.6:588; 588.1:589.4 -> -0.06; 20.2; 16.9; 18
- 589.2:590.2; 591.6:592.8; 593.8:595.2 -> -0.07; 17.3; 18.7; 18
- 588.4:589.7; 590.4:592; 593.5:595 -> -0.08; 16.5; 18.8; 17.5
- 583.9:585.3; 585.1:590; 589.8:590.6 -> 0.06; 19.8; 18.4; 19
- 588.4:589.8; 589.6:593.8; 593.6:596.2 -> -0.07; 16.6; 18.7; 17.6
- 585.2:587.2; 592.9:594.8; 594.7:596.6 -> 0.00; 18.6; 18.8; 18.7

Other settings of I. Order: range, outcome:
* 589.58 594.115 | 18.7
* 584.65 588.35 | 18.8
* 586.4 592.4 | 18.3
